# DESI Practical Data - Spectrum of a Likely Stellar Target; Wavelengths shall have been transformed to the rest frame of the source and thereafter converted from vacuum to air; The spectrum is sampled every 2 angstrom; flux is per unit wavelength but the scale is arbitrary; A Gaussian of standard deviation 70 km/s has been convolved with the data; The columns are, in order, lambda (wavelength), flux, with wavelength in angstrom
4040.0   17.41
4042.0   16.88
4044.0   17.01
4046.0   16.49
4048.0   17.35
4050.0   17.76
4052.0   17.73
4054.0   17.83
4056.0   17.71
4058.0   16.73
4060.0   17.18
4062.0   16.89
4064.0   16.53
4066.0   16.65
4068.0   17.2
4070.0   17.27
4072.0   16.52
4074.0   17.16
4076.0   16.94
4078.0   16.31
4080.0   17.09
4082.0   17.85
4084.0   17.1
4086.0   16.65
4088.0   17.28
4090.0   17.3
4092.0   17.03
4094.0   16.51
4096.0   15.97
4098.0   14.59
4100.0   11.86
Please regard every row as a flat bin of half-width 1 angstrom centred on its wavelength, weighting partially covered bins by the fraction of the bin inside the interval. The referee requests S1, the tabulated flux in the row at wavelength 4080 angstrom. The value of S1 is 17.09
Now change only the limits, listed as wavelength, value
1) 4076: 16.94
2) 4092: 17.03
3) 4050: 17.76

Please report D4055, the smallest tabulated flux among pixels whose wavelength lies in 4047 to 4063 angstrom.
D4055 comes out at 16.73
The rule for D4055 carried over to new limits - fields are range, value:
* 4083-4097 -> 15.97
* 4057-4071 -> 16.53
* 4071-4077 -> 16.52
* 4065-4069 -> 16.65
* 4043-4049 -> 16.49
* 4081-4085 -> 17.1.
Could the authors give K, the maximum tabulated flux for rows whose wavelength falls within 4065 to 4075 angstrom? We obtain 17.27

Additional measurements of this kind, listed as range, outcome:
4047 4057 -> 17.83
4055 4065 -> 17.71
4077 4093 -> 17.85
